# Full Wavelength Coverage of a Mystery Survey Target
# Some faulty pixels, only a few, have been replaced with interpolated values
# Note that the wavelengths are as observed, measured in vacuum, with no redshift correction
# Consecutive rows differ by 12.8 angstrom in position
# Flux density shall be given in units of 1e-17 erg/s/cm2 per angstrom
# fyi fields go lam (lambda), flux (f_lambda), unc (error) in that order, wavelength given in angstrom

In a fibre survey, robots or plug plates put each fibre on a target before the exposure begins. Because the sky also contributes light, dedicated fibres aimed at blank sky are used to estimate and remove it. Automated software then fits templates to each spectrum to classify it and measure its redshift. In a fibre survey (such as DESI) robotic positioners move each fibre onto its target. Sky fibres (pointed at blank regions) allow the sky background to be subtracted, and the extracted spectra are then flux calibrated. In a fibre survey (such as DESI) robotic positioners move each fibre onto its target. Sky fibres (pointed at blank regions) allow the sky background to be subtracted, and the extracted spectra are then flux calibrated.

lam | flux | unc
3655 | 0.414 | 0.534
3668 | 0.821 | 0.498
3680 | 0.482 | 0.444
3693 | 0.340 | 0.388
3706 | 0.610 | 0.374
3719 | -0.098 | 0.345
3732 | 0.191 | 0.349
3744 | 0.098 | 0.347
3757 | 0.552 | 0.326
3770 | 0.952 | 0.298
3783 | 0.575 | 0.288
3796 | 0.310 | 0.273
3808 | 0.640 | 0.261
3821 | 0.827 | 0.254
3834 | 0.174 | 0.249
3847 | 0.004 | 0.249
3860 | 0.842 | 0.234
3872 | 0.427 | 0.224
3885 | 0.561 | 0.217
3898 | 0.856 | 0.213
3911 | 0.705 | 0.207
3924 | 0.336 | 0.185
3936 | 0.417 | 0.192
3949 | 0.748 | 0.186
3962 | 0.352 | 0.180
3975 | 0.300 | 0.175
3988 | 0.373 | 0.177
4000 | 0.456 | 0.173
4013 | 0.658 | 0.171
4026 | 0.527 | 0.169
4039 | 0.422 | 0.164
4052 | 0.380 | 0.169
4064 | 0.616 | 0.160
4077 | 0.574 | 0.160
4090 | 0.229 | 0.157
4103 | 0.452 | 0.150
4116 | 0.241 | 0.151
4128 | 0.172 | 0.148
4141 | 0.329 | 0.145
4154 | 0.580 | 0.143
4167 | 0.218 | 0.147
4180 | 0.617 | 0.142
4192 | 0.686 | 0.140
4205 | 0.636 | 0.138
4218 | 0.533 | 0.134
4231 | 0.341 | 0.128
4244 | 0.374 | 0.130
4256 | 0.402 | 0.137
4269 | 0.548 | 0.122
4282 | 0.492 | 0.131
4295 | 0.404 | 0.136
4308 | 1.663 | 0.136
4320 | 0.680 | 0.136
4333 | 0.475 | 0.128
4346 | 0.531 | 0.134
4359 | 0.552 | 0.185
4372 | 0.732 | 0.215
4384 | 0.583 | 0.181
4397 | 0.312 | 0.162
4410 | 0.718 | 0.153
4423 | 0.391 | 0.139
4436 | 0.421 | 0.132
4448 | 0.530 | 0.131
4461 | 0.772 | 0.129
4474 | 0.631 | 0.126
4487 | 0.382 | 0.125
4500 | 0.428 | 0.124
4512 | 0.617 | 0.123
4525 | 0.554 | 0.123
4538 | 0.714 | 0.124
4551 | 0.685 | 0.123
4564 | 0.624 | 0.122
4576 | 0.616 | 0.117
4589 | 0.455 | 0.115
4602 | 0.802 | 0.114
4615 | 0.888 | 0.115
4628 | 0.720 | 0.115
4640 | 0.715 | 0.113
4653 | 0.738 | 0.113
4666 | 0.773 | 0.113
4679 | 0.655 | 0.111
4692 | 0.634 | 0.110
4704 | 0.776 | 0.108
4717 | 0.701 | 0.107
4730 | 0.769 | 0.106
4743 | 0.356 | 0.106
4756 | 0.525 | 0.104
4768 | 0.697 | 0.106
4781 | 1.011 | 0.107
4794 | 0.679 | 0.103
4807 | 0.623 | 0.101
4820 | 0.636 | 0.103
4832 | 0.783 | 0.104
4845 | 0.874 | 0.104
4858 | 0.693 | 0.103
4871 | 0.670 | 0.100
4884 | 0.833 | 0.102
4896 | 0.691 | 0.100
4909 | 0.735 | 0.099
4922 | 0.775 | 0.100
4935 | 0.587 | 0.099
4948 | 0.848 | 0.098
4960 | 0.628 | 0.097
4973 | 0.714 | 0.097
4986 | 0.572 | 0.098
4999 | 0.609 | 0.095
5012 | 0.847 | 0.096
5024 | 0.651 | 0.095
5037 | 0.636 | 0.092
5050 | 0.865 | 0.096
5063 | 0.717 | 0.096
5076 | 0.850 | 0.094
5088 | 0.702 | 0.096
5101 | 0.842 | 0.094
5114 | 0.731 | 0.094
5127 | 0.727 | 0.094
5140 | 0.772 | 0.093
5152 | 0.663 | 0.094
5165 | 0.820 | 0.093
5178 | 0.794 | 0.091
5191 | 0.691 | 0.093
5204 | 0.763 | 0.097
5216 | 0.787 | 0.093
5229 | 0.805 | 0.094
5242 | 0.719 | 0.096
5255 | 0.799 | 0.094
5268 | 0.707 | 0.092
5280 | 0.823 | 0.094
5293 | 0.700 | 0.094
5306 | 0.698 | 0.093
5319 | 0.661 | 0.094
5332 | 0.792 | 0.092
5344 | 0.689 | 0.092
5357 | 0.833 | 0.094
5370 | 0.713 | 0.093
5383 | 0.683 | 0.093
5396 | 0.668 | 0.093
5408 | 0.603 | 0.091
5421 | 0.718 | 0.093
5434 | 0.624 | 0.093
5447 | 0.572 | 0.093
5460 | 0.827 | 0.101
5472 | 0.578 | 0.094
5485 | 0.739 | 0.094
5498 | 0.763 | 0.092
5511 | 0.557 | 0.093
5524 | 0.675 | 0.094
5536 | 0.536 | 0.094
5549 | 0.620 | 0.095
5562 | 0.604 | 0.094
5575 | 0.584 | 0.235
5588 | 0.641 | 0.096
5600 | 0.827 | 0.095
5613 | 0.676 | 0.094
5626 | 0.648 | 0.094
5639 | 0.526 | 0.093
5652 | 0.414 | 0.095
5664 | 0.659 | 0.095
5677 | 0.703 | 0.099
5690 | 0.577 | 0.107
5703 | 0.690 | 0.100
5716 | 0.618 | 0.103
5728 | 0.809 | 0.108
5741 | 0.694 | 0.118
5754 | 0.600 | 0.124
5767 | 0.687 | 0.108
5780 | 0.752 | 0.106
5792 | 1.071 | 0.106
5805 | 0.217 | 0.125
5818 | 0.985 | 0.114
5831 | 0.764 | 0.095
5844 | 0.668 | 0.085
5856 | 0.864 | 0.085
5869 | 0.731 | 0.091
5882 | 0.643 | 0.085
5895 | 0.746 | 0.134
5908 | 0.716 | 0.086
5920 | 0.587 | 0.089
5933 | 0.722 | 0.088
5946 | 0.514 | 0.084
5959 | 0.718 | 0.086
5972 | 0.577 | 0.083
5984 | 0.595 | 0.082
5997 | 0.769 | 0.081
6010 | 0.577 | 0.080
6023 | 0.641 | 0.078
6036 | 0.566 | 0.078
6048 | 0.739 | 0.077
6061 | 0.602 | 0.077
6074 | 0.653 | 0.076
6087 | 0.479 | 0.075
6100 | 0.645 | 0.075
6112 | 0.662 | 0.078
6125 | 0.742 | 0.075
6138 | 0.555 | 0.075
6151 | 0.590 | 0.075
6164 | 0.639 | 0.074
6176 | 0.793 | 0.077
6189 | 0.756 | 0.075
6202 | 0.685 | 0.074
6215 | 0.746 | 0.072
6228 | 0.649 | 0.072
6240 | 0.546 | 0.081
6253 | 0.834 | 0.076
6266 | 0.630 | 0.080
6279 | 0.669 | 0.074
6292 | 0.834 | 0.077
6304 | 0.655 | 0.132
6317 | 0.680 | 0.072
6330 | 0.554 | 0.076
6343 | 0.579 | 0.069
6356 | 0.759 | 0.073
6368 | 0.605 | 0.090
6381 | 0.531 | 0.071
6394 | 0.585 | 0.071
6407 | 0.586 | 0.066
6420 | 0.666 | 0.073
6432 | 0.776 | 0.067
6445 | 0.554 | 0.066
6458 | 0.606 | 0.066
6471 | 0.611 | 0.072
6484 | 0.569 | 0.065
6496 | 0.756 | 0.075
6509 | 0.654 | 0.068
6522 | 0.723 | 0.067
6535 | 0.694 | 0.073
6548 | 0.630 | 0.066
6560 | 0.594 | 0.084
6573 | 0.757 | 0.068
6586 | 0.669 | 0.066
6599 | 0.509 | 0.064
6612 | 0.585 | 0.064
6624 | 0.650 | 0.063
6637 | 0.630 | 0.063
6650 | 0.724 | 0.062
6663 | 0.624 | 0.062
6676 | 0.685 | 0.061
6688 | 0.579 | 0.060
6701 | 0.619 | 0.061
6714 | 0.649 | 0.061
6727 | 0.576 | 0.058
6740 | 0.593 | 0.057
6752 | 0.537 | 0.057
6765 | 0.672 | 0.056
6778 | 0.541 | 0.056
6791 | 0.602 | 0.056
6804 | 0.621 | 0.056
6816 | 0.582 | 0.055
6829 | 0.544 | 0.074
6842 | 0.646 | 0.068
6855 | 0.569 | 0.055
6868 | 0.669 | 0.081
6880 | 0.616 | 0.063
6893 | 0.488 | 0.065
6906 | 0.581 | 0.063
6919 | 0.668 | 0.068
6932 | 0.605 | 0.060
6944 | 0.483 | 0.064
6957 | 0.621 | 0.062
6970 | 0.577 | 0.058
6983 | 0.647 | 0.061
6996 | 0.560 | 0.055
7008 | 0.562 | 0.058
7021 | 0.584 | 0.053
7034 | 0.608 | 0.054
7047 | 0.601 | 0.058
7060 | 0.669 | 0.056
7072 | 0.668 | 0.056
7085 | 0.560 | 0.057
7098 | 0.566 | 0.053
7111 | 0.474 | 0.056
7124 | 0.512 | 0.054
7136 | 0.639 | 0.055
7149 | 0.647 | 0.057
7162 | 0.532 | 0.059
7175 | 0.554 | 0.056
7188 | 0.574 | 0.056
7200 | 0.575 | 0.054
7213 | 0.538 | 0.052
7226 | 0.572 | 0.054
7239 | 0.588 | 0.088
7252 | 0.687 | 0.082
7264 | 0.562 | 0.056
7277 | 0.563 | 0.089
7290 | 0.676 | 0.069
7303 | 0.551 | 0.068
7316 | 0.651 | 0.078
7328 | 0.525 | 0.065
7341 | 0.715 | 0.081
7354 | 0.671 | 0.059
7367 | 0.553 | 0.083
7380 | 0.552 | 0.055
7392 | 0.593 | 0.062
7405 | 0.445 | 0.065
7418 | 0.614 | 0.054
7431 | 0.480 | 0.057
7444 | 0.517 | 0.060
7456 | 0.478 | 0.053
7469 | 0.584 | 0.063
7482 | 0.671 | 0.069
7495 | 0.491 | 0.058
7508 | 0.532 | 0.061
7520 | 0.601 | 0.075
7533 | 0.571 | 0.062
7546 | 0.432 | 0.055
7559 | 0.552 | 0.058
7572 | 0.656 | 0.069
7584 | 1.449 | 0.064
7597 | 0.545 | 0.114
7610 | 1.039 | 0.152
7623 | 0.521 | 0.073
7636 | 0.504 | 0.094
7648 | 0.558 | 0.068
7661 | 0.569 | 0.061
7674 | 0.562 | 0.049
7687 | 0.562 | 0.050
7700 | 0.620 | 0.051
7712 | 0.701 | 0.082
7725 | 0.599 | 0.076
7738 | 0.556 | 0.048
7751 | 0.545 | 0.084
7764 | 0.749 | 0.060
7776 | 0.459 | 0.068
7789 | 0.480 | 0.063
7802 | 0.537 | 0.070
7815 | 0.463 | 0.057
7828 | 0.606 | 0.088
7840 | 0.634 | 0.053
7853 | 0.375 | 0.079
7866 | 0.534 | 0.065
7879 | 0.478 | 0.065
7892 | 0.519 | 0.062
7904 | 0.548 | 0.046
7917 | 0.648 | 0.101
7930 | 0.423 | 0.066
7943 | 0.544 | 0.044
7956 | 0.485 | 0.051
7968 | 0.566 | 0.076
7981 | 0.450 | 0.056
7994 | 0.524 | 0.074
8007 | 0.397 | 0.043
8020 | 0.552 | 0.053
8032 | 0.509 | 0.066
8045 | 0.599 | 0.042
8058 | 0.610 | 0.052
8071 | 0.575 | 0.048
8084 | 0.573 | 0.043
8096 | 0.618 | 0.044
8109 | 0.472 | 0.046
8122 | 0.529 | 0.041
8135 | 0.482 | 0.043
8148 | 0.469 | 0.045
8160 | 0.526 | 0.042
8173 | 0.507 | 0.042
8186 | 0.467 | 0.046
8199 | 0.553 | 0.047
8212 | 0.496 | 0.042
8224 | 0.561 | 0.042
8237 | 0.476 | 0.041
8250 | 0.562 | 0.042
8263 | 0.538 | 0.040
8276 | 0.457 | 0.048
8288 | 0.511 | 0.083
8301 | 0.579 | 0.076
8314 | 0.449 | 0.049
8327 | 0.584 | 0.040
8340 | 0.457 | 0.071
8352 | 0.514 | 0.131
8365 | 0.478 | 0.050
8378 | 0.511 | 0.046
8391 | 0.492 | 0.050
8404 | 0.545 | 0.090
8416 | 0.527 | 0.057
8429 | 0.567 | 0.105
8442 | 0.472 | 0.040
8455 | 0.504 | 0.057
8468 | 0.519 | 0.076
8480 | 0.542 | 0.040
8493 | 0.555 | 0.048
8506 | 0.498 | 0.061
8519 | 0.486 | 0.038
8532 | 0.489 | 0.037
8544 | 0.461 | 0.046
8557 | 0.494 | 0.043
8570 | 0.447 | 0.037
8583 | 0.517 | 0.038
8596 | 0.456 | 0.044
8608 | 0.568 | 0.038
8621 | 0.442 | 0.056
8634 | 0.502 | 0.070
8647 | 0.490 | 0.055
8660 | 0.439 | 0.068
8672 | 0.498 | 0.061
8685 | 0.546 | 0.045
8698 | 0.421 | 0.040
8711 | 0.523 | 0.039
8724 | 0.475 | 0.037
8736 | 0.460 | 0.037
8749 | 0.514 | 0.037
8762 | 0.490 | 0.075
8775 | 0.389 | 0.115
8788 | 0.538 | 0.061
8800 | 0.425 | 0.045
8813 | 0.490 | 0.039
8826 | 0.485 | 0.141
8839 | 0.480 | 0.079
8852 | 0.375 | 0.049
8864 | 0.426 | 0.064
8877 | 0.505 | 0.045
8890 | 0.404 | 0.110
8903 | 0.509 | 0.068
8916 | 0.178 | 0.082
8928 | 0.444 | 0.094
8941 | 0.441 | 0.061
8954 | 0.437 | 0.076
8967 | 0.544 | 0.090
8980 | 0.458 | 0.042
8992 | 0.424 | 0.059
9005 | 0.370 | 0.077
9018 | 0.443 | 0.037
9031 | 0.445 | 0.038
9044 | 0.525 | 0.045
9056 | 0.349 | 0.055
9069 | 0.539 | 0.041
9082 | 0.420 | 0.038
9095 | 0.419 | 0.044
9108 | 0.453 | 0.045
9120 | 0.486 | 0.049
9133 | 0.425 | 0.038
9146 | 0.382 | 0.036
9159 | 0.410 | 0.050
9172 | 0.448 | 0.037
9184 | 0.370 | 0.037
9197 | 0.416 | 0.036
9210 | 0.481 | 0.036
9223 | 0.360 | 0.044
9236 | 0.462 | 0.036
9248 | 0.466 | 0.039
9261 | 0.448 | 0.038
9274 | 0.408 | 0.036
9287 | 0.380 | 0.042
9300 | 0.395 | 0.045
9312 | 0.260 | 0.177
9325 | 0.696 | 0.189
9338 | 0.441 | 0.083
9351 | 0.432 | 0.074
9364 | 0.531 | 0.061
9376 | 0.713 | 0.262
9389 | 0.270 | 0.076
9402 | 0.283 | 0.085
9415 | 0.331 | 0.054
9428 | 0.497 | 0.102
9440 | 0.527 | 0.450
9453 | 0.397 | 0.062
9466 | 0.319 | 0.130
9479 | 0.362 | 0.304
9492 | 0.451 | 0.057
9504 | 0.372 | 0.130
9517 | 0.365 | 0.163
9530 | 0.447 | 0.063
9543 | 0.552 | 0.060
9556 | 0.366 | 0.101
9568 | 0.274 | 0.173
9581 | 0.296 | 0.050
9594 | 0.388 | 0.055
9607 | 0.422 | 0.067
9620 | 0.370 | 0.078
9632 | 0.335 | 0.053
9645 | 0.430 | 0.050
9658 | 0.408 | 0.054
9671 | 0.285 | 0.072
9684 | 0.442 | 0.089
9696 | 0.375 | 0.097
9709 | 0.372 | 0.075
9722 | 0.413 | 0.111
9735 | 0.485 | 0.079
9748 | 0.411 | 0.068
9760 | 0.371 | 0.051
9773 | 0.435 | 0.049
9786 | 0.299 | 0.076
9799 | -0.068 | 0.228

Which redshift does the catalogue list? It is 0.16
